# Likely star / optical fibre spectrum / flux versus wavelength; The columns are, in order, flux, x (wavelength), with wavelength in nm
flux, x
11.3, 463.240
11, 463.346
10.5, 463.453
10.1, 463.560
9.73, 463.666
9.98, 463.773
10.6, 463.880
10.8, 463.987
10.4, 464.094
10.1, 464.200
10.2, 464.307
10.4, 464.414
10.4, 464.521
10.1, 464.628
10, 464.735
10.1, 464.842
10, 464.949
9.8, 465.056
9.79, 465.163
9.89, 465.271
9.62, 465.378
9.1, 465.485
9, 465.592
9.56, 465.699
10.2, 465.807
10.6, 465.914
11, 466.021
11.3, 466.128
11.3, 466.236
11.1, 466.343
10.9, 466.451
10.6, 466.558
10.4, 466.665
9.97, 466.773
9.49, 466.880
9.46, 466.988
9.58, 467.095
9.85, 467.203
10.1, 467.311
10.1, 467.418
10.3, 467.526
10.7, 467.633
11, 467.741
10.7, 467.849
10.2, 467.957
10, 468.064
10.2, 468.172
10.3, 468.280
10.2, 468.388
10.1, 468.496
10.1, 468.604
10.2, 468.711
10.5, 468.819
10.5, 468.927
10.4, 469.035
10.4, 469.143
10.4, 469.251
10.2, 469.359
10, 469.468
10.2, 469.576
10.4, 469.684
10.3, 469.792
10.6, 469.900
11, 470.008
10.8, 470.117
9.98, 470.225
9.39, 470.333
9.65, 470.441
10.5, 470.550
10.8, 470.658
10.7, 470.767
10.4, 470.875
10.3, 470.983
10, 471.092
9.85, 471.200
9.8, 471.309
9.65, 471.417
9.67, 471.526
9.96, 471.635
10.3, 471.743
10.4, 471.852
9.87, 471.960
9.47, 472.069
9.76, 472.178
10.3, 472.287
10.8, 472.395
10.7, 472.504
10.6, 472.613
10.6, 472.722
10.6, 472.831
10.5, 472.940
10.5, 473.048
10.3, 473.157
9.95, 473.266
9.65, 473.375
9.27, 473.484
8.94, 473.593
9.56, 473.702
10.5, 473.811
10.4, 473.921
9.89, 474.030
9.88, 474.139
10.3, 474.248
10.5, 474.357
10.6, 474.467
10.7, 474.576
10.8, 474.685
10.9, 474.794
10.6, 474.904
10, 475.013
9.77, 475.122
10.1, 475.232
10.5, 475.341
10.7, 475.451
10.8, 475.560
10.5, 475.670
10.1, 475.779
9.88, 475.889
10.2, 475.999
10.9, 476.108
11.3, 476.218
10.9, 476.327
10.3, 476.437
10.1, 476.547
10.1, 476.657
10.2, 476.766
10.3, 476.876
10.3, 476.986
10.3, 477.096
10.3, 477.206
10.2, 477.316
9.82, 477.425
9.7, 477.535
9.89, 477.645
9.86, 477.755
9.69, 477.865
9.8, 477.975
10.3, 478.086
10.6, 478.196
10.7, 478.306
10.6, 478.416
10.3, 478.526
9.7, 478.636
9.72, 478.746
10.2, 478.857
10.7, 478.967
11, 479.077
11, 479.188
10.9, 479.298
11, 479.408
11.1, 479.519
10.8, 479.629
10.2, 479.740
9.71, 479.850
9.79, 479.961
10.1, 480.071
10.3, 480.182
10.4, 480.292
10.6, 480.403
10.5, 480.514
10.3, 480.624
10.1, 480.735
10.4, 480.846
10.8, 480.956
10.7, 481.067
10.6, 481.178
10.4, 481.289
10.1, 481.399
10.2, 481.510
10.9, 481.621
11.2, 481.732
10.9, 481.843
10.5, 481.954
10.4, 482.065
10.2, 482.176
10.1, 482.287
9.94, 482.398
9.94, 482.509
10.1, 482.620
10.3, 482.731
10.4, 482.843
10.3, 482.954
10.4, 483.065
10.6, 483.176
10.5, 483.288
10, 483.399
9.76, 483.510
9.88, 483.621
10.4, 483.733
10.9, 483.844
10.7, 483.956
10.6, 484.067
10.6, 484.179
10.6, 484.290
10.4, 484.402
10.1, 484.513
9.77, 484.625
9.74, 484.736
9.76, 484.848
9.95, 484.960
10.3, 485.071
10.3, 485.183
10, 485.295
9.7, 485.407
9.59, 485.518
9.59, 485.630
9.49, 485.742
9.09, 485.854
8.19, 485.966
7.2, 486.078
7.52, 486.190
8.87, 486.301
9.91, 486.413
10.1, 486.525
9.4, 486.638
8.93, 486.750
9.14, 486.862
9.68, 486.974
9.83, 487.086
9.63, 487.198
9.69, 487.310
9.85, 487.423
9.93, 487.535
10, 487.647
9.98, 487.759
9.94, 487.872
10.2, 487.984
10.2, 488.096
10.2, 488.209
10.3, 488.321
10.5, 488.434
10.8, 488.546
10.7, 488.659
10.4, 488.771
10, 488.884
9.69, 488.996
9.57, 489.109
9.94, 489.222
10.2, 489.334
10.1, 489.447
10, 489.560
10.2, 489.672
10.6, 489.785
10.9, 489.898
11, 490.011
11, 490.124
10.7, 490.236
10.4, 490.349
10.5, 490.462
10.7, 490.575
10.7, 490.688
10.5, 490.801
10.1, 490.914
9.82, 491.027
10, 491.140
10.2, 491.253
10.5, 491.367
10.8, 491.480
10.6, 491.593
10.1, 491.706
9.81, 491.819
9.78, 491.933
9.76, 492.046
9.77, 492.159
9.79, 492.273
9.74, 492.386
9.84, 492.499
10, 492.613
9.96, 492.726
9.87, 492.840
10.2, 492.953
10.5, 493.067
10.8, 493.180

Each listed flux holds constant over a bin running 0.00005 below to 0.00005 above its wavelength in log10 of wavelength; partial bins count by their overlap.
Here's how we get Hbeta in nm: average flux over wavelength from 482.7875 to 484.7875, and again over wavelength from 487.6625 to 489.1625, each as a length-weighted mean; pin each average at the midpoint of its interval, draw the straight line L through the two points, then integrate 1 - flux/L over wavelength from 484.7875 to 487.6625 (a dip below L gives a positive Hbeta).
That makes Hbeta 0.23 nm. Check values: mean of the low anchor 10.3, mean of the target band 9.44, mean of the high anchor 10.2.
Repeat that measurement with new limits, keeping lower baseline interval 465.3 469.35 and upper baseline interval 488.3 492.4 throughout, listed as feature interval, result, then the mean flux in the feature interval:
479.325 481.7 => -0.04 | 10.4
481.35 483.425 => -0.02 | 10.4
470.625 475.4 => 0.03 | 10.2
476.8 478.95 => 0.03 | 10.1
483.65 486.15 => 0.10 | 9.84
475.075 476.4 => -0.03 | 10.5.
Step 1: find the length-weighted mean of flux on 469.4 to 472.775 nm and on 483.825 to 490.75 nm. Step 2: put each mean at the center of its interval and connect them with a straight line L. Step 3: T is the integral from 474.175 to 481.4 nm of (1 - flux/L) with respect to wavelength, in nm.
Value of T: -0.18 nm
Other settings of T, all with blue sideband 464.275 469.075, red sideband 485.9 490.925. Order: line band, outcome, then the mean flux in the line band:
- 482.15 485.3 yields -0.07 nm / 10.2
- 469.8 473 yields -0.03 nm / 10.2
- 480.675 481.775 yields -0.05 nm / 10.5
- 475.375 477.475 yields -0.06 nm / 10.4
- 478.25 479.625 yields -0.07 nm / 10.6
